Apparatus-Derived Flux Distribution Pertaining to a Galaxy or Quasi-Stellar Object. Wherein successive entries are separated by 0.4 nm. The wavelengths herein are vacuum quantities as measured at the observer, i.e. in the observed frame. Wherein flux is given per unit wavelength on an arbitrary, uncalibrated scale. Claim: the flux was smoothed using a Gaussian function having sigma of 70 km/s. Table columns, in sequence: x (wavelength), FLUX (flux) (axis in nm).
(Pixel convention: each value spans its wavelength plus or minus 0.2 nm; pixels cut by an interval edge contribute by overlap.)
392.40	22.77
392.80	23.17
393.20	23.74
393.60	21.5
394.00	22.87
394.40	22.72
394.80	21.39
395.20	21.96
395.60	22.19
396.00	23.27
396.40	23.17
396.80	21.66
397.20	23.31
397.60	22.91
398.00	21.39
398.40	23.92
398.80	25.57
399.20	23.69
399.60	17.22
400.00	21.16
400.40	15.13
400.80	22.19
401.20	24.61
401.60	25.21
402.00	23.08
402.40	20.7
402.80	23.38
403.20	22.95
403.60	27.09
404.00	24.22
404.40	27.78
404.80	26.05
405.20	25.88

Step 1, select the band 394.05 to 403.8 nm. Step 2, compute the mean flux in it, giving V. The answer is 22.5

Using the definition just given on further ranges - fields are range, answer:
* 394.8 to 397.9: 22.5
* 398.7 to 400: 21.7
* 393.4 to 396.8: 22.3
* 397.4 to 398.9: 23.3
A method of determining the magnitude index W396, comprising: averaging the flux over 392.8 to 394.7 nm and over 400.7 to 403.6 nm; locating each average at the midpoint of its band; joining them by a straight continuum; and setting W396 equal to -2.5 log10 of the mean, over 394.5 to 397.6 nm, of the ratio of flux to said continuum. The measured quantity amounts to 0.02 mag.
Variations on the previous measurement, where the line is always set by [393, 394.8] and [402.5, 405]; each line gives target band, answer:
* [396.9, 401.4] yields 0.09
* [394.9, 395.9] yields 0.04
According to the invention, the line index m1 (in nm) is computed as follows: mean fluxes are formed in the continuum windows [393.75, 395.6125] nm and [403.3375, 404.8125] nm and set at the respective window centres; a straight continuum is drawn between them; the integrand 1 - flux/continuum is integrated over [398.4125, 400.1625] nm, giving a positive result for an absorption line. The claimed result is 0.14 nm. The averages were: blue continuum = 22.2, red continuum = 26.2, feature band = 22.1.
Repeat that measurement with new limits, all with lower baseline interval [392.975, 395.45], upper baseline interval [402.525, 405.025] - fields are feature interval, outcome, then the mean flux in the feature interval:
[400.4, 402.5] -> 0.17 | 22.5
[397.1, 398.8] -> 0.02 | 23.2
